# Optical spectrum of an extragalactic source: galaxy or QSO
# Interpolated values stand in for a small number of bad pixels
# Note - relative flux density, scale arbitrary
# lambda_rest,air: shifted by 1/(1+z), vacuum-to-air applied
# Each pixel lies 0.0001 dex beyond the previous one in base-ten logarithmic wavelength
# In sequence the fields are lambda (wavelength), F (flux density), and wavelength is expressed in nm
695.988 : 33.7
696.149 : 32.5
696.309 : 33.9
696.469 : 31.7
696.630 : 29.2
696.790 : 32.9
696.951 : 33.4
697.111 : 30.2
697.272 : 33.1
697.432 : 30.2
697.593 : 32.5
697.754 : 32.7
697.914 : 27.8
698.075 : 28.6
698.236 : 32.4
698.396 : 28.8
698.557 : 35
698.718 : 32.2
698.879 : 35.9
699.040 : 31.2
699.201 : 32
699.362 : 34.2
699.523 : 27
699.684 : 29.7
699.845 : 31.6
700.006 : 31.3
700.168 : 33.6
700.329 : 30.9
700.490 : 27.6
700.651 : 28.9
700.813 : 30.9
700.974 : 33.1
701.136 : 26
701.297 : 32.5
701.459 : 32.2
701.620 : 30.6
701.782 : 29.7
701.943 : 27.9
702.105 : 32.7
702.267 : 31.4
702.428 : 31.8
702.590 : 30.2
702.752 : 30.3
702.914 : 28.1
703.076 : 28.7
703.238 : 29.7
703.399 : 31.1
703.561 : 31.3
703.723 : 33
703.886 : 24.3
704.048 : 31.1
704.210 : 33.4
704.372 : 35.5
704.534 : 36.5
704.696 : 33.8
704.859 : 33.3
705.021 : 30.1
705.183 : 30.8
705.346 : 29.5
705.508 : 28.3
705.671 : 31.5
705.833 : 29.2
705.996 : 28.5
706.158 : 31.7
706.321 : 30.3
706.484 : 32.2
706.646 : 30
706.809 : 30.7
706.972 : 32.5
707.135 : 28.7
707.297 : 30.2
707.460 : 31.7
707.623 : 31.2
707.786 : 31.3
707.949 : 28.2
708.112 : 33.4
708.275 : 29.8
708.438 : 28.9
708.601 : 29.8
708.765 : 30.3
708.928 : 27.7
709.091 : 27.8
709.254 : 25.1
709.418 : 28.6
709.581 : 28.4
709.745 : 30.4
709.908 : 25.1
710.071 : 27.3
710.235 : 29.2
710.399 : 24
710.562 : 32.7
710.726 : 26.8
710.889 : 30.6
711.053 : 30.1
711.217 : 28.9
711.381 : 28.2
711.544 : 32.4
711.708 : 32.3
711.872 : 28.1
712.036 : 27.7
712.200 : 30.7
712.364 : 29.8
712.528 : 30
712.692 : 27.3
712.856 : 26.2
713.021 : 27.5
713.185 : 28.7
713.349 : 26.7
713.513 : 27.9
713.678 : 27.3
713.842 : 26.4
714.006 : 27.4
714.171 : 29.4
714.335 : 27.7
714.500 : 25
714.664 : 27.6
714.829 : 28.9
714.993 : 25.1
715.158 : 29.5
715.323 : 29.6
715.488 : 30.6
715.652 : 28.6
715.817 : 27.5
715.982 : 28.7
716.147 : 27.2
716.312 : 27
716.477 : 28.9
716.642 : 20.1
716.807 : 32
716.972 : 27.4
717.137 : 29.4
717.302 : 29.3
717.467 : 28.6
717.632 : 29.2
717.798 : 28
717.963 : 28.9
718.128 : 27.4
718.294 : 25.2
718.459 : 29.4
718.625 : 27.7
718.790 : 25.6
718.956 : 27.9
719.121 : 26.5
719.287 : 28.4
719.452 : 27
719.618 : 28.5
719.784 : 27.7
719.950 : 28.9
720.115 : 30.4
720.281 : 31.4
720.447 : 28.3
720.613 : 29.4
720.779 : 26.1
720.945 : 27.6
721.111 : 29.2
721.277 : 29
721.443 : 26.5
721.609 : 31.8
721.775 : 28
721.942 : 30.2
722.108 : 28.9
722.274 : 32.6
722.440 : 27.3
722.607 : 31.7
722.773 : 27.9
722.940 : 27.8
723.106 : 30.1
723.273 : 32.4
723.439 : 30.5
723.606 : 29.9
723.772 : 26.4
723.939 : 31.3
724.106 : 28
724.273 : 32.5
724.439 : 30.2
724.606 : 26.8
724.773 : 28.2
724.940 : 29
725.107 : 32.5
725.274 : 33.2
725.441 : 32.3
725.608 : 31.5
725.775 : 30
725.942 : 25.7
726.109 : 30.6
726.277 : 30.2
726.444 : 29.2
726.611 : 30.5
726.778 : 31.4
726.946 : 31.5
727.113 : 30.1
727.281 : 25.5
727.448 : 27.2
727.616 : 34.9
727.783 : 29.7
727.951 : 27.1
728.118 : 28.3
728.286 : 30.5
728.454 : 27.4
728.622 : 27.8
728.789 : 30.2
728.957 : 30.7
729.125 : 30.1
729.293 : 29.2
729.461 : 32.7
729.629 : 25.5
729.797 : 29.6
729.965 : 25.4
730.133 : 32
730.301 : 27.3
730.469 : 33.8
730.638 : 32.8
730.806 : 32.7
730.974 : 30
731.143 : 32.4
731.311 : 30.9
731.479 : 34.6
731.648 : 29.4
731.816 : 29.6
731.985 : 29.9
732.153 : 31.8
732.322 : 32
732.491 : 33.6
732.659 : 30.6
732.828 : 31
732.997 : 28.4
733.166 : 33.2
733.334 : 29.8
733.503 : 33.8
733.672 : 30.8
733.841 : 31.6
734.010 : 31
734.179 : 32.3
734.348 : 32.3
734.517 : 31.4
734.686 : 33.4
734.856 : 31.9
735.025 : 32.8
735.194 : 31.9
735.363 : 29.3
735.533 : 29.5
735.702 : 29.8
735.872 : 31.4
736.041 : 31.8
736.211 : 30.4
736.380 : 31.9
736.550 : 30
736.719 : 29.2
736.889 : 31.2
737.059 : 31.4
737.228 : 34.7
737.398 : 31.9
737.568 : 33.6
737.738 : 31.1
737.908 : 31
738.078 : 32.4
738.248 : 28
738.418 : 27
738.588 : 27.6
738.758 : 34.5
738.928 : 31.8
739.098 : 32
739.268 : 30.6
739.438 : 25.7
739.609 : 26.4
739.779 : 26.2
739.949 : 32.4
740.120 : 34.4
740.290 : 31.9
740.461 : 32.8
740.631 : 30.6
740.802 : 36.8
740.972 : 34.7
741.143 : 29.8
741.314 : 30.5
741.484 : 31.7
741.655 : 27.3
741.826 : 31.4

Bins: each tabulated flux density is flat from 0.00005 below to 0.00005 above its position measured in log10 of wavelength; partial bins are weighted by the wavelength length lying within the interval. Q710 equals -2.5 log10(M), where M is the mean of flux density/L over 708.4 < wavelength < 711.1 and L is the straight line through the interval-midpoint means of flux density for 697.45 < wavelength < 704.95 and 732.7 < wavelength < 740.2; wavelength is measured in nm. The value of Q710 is 0.10 mag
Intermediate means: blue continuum 31.1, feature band 28.4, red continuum 31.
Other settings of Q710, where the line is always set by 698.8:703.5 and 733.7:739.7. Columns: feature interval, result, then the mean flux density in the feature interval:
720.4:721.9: 0.09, 28.5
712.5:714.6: 0.13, 27.4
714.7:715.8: 0.08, 28.6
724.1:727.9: 0.03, 30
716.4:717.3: 0.11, 27.7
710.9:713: 0.05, 29.3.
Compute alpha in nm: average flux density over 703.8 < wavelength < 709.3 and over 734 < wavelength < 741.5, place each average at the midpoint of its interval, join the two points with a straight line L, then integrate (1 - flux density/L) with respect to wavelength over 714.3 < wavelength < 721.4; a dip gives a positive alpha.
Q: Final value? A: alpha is 0.63 nm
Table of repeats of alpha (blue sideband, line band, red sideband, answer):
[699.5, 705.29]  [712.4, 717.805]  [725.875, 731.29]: 0.43 nm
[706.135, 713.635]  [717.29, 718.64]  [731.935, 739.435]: 0.08 nm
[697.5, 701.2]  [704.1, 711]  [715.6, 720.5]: -0.09 nm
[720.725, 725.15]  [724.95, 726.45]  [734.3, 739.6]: -0.05 nm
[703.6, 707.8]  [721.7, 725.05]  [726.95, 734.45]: 0.12 nm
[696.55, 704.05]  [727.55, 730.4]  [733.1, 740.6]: 0.16 nm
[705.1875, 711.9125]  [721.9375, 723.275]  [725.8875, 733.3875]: 0.01 nm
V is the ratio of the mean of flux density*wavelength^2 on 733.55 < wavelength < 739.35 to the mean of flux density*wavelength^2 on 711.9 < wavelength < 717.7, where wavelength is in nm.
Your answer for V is 1.2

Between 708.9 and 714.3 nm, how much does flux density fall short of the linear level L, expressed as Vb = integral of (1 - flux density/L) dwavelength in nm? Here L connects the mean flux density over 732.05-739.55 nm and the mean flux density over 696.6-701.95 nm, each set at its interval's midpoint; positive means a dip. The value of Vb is 0.475 nm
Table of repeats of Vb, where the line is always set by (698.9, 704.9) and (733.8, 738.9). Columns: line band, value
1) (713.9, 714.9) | 0.112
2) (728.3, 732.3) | 0.115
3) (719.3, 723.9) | 0.300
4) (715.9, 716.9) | 0.122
